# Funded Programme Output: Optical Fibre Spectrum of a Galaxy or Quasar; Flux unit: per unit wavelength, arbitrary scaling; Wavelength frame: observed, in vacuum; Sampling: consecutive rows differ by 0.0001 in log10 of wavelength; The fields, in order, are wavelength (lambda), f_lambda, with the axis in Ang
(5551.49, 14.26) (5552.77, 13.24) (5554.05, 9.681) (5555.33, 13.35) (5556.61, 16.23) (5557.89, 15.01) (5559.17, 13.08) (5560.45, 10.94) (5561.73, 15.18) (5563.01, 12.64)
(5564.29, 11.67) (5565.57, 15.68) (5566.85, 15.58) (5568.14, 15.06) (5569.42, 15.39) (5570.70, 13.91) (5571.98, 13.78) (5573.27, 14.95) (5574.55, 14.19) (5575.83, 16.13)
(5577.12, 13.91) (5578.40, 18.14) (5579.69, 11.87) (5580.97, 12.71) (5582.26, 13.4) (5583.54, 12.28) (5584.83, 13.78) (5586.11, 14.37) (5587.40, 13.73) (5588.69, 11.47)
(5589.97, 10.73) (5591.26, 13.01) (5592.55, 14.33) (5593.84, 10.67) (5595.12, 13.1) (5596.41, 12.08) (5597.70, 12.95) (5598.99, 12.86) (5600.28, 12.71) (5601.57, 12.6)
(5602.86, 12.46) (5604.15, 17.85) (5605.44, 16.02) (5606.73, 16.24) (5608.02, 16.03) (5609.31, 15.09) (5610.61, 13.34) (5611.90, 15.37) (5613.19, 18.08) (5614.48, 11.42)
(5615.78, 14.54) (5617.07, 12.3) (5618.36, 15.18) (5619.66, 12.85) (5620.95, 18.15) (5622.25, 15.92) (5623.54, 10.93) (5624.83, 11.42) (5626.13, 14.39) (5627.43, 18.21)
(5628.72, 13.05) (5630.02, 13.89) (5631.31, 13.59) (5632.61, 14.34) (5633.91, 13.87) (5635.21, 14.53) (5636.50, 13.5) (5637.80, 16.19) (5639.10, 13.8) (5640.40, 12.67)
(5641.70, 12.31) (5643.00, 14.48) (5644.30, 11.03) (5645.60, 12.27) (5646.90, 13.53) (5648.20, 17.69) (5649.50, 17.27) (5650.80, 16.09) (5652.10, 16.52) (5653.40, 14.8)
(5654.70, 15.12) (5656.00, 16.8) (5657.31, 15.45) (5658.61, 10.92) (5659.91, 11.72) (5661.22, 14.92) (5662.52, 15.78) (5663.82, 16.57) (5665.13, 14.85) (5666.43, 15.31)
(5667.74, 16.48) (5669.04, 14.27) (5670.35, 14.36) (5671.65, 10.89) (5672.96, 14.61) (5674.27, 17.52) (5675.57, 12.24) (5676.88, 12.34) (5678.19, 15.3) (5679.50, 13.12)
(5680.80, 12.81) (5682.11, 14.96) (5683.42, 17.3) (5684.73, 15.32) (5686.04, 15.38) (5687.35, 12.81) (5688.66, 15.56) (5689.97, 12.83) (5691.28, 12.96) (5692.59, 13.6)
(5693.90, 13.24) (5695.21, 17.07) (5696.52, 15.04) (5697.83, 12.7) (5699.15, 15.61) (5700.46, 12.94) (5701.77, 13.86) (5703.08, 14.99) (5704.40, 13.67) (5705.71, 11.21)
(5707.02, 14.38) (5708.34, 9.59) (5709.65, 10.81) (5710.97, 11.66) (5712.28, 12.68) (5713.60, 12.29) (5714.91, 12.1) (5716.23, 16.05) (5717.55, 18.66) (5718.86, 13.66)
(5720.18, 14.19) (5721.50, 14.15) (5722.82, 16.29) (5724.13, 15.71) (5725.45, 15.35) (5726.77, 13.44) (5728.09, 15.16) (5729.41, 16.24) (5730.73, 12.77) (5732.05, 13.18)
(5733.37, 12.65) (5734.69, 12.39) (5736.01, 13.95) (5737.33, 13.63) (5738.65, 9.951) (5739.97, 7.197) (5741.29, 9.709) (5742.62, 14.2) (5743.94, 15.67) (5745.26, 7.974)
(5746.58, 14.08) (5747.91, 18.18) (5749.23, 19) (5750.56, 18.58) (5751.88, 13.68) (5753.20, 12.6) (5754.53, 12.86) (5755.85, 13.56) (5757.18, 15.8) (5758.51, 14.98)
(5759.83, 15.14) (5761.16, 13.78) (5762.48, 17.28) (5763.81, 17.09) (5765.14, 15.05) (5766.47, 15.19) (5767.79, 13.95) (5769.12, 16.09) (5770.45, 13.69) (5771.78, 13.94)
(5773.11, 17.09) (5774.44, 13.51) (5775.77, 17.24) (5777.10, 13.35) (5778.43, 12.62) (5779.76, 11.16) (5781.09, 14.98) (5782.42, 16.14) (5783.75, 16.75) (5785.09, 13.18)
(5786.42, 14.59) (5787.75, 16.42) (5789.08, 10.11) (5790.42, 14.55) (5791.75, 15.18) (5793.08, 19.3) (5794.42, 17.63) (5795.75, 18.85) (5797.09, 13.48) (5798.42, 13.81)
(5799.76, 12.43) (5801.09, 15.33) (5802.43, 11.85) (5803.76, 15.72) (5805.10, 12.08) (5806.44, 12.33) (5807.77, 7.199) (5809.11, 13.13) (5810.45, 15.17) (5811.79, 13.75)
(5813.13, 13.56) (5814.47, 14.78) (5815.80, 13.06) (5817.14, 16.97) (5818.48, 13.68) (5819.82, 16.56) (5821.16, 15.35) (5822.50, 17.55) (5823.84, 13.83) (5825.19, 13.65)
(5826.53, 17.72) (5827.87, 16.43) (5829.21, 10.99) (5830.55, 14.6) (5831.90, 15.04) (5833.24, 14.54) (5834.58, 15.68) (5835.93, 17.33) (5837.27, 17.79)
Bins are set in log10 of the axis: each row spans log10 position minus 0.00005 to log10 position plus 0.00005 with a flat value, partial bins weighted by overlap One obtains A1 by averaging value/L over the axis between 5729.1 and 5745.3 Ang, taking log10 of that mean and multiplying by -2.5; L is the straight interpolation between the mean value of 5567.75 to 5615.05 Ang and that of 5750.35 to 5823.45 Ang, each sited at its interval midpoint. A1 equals 0.17 mag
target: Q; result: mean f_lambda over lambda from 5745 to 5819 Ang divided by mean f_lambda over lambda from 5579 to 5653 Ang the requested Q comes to 1.04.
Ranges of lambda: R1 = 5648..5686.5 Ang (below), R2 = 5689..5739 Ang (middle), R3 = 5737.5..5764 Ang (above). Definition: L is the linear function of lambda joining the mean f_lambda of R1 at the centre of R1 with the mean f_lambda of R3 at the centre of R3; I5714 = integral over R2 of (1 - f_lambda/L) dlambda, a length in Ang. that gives 2.2 Ang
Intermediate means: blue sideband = 14.9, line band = 13.7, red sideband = 14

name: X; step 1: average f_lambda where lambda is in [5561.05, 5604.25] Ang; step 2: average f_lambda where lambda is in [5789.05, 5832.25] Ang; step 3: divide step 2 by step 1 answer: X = 1.1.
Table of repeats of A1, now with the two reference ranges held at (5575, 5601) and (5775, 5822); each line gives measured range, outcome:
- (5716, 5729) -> -0.10 mag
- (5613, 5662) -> -0.06 mag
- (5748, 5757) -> -0.09 mag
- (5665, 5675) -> -0.08 mag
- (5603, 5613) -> -0.17 mag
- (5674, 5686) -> -0.06 mag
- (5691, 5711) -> 0.03 mag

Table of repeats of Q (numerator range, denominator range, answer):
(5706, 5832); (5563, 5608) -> 1.03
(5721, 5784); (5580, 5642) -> 1.03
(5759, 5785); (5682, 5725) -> 1.06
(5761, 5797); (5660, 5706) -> 1.05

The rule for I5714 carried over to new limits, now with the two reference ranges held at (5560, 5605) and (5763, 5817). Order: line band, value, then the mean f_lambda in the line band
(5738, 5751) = 0.80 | 13.4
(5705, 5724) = 0.88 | 13.5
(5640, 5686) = -1.96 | 14.5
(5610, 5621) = -0.51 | 14.4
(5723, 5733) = -0.28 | 14.6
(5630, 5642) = -0.07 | 13.9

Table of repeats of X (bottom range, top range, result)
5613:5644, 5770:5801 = 1.05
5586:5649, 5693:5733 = 1.00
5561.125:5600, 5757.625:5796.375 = 1.11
